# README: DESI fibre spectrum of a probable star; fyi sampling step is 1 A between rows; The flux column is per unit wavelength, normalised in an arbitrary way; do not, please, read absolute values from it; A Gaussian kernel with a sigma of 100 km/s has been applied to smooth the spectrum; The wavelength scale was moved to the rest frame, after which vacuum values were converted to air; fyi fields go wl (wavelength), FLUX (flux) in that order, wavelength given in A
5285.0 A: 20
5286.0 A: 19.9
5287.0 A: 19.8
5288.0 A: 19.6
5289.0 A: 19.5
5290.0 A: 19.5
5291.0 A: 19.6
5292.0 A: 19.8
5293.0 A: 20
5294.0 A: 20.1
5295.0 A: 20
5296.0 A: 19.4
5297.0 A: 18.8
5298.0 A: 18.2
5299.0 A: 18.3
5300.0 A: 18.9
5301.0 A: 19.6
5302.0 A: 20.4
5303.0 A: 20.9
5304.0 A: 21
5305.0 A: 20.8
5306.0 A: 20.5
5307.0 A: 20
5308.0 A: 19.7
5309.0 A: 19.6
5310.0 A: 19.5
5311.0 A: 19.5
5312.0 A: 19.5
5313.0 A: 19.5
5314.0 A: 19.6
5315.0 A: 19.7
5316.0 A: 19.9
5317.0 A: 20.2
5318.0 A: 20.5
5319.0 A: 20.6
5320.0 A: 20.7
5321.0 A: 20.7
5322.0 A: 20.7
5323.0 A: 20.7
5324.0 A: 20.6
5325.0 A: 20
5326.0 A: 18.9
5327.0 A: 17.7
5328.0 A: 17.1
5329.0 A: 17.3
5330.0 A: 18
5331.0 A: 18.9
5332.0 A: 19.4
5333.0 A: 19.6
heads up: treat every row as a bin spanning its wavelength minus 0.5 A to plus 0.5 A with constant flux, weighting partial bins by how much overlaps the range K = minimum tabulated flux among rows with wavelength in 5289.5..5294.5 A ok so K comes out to 19.5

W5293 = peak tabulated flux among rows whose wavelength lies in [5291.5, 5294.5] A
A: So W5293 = 20.1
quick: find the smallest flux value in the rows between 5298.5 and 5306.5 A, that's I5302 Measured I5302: 18.3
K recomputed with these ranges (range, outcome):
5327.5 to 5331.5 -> 17.1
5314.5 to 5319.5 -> 19.7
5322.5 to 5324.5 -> 20.6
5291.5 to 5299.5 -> 18.2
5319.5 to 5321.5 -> 20.7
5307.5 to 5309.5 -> 19.6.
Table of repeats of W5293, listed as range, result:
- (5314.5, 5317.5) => 20.2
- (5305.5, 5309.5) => 20.5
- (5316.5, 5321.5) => 20.7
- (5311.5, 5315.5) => 19.7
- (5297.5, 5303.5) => 20.9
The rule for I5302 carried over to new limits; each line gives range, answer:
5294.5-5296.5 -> 19.4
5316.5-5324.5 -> 20.2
